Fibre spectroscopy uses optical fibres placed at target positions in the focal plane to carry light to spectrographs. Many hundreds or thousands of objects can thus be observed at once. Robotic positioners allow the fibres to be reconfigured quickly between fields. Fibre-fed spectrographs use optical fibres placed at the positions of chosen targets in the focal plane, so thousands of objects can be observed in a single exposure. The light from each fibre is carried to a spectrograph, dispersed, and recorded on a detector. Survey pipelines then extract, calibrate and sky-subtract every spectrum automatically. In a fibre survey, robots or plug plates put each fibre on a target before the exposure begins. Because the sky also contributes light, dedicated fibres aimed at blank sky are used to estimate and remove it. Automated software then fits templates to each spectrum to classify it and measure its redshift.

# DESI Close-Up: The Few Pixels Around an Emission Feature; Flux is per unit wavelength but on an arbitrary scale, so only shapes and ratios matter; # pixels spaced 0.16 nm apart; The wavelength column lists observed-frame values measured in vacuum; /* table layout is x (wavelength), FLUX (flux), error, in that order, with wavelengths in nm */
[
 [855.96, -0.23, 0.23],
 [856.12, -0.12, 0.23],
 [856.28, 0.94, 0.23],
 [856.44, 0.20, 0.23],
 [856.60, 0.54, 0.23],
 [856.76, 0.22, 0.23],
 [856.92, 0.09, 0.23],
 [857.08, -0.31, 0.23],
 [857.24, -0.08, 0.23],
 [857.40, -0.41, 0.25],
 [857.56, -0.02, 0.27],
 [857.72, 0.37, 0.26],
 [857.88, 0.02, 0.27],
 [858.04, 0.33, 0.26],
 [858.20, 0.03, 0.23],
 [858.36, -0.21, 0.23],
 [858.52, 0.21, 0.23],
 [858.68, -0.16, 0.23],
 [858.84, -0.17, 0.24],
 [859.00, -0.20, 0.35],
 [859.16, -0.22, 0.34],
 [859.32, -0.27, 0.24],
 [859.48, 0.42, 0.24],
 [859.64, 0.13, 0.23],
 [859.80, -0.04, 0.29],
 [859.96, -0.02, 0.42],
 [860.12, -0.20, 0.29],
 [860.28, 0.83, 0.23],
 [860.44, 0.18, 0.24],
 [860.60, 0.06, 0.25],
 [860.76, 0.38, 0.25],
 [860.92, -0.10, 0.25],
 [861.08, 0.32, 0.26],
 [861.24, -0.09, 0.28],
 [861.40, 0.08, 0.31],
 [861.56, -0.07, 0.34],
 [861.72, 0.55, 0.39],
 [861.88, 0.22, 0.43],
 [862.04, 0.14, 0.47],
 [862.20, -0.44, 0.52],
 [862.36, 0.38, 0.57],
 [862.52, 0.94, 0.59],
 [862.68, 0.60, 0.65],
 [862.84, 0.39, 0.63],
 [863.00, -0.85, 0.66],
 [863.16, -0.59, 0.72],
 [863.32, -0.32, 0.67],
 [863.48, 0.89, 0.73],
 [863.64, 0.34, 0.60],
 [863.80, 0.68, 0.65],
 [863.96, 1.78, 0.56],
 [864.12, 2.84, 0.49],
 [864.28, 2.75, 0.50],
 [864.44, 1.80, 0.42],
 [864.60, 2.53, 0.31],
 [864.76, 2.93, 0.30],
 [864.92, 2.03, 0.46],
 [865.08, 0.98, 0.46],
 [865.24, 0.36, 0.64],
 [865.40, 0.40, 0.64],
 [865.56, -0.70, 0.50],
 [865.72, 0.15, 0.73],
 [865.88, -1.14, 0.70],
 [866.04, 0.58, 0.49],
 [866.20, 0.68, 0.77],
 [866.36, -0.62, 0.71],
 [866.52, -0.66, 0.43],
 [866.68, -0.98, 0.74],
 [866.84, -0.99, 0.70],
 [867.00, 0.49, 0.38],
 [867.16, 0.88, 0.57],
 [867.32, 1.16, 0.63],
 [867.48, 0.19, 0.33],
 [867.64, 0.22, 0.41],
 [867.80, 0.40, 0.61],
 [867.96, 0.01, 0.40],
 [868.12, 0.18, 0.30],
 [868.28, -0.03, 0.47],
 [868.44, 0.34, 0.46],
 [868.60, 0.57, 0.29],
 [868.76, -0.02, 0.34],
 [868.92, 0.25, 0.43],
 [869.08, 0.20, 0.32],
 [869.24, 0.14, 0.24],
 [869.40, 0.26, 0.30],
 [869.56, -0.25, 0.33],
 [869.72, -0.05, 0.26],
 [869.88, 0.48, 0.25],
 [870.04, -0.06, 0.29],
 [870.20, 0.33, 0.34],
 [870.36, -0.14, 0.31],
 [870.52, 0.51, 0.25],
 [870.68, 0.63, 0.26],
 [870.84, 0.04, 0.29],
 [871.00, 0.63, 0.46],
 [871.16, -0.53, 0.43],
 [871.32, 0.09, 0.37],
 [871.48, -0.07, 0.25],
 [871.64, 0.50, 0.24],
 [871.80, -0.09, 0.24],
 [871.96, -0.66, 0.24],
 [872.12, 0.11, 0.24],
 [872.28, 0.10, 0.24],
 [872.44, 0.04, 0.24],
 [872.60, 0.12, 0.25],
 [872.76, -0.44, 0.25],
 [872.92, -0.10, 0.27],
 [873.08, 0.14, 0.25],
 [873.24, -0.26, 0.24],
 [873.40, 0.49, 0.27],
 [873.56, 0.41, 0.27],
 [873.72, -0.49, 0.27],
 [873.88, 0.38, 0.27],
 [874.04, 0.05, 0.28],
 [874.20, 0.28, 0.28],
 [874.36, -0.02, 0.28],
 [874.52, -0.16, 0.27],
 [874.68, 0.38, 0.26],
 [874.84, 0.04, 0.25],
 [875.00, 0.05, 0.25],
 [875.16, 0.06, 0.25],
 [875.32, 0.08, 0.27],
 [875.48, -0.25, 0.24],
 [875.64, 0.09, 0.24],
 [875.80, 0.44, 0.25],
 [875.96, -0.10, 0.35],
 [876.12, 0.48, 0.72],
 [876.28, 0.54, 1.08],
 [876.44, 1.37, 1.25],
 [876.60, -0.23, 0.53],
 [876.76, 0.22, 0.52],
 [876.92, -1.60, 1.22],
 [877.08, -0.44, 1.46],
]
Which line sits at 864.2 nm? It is [O II] 3727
